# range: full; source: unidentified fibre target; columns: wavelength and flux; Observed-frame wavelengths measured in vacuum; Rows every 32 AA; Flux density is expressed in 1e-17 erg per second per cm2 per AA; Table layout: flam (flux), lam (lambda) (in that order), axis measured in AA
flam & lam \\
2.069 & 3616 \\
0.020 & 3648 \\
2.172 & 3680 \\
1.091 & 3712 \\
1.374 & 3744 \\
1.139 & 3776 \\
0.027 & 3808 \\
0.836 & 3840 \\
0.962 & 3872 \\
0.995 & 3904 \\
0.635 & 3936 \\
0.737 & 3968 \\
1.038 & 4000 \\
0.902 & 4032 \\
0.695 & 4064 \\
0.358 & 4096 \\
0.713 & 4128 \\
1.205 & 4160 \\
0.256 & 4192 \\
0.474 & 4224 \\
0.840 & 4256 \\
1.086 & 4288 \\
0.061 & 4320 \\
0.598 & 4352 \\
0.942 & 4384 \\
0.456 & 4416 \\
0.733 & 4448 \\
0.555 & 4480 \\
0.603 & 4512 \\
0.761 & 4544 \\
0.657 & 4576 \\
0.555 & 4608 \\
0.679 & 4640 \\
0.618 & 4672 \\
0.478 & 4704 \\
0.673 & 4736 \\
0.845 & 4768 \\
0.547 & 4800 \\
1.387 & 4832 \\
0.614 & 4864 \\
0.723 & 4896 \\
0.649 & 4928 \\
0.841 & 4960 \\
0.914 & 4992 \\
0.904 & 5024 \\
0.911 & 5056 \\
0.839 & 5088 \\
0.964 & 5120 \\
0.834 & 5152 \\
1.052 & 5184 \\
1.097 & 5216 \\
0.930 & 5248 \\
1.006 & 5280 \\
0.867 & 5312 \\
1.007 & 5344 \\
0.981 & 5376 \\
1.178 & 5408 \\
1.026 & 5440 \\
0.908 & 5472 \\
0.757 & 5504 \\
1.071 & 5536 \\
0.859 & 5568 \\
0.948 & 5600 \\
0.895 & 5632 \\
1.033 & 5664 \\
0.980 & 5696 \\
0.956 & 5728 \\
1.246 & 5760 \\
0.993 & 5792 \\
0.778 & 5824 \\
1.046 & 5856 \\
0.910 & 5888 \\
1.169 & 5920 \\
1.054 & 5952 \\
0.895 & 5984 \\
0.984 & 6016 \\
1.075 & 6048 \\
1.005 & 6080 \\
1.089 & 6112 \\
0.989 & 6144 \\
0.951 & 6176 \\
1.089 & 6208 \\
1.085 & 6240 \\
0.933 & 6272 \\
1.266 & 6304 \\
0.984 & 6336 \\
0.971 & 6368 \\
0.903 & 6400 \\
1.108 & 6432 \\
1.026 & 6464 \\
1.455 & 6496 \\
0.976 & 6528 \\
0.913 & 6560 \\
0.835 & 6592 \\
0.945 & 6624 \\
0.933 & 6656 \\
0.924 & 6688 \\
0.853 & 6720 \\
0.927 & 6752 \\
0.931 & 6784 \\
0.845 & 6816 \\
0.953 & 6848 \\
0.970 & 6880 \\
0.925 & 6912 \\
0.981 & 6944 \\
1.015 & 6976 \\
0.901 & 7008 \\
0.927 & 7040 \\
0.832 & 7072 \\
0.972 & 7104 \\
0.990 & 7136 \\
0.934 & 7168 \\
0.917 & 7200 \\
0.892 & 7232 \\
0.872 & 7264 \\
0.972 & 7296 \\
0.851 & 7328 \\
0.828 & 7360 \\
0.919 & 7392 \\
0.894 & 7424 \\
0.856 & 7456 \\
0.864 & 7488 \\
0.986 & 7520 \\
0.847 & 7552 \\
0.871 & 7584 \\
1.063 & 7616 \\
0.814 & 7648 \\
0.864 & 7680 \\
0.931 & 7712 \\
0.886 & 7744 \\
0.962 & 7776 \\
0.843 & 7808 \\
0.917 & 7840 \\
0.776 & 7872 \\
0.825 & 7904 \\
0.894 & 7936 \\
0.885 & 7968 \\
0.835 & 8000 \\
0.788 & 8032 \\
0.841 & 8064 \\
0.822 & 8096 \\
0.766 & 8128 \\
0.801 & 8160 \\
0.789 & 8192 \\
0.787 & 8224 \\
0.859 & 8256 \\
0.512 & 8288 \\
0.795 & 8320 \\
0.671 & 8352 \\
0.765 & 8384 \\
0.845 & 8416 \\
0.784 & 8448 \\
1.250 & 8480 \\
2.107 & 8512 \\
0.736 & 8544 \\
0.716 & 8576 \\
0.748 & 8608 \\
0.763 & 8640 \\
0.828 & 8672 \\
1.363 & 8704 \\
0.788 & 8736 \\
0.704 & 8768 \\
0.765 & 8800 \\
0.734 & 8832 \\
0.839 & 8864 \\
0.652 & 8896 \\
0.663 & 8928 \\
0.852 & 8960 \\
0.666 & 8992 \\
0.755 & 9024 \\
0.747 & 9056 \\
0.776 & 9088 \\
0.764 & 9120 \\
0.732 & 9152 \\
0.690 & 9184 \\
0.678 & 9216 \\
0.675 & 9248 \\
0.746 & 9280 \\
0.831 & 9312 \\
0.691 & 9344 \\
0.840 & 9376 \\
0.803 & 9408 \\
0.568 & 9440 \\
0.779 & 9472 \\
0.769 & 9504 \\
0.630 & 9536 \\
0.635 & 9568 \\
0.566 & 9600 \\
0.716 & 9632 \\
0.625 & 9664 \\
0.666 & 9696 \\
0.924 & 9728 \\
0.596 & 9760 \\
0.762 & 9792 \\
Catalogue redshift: 0.29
